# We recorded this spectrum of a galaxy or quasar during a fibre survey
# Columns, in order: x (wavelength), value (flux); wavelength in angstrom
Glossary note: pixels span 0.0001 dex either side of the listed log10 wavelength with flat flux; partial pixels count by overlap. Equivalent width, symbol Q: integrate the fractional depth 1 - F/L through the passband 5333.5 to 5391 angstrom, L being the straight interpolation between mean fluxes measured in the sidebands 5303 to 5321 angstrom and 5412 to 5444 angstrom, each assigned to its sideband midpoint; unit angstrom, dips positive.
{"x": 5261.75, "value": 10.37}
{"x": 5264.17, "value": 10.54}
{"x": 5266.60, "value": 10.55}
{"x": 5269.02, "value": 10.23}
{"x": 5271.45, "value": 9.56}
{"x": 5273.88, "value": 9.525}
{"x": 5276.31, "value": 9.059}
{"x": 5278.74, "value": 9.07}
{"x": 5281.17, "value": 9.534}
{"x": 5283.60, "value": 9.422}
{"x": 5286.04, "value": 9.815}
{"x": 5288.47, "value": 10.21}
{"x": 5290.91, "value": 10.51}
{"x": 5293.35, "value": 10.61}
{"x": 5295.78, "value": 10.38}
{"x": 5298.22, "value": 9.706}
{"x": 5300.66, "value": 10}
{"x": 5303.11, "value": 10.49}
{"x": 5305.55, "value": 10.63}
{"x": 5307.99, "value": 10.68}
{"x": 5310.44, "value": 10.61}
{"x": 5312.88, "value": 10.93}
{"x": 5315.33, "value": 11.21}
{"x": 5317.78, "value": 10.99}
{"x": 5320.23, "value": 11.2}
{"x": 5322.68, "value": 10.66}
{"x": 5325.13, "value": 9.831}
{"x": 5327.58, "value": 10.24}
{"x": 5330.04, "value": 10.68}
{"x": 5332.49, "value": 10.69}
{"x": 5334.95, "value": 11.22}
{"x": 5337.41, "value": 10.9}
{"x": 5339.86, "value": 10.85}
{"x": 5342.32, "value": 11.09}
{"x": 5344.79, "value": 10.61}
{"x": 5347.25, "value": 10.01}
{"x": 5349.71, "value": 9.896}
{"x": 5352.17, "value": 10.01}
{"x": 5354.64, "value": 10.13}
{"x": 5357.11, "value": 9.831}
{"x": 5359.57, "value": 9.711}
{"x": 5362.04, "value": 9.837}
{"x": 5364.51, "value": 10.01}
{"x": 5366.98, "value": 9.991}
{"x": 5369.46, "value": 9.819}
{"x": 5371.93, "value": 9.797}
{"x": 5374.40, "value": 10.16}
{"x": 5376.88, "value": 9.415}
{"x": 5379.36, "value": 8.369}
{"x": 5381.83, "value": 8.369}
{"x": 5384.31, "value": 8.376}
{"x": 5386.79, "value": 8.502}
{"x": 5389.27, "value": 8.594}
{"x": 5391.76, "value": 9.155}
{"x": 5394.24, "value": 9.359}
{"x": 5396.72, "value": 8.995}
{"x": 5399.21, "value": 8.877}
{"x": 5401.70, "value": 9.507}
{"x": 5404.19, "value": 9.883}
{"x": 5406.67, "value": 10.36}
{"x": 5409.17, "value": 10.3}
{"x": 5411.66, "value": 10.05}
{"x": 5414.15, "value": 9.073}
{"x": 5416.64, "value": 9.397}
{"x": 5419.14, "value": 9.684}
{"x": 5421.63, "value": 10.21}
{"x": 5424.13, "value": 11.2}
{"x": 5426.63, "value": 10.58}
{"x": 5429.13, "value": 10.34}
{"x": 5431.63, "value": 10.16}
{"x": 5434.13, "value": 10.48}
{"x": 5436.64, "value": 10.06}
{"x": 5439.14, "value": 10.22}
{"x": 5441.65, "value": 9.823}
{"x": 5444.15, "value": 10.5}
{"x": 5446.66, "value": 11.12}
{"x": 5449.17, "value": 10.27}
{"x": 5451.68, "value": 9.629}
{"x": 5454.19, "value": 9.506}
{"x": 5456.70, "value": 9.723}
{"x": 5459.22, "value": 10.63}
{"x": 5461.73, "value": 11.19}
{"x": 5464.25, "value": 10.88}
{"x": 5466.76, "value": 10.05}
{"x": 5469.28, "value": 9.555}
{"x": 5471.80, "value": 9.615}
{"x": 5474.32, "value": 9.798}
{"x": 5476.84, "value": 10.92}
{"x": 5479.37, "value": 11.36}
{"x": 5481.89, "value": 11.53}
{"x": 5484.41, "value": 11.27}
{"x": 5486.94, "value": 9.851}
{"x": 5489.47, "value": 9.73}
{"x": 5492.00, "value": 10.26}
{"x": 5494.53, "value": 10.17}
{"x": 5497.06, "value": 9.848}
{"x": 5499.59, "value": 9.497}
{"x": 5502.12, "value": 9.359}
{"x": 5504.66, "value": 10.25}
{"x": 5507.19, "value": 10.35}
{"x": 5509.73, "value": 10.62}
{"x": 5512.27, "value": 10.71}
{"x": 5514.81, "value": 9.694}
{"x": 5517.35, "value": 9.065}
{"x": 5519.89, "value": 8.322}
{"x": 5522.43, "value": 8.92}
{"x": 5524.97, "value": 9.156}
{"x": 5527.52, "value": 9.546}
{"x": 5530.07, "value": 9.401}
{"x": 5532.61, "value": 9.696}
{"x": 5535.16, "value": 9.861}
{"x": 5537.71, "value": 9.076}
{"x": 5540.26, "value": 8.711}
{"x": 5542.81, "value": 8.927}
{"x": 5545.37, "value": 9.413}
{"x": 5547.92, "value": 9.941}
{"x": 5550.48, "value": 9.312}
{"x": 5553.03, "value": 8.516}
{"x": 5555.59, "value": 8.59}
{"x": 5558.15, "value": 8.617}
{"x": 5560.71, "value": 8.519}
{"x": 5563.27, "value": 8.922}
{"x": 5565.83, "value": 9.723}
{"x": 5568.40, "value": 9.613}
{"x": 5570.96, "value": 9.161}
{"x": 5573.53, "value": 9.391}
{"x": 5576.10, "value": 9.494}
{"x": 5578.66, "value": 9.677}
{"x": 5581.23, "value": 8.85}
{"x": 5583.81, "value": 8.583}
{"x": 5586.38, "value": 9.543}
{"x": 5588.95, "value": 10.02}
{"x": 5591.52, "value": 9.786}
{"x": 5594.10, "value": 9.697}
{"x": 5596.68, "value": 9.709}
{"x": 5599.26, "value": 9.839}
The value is 4.1 angstrom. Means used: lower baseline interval 10.9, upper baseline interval 10.1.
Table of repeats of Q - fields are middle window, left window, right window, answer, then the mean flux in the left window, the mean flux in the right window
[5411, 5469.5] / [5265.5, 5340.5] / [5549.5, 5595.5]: -2.6 angstrom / 10.3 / 9.22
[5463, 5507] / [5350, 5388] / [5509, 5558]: -4.1 angstrom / 9.5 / 9.31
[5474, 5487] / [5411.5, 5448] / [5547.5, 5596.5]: -1.4 angstrom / 10.2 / 9.26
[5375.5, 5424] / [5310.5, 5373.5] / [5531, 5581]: 3.6 angstrom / 10.4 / 9.21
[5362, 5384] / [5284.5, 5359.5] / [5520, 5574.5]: 1.5 angstrom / 10.5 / 9.17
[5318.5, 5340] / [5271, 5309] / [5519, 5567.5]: -1.9 angstrom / 9.95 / 9.12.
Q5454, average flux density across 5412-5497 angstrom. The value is 10.3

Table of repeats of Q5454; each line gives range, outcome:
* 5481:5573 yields 9.55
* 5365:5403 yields 9.17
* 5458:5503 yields 10.3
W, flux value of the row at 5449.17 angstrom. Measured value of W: 10.27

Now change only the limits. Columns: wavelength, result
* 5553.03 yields 8.516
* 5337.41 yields 10.9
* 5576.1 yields 9.494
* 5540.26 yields 8.711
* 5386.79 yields 8.502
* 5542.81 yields 8.927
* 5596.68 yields 9.709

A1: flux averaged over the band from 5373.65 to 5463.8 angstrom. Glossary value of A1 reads 9.79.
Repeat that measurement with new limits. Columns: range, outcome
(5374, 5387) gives 8.81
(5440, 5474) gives 10.2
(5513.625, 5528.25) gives 9.1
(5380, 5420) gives 9.26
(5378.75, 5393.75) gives 8.61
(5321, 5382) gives 10.1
